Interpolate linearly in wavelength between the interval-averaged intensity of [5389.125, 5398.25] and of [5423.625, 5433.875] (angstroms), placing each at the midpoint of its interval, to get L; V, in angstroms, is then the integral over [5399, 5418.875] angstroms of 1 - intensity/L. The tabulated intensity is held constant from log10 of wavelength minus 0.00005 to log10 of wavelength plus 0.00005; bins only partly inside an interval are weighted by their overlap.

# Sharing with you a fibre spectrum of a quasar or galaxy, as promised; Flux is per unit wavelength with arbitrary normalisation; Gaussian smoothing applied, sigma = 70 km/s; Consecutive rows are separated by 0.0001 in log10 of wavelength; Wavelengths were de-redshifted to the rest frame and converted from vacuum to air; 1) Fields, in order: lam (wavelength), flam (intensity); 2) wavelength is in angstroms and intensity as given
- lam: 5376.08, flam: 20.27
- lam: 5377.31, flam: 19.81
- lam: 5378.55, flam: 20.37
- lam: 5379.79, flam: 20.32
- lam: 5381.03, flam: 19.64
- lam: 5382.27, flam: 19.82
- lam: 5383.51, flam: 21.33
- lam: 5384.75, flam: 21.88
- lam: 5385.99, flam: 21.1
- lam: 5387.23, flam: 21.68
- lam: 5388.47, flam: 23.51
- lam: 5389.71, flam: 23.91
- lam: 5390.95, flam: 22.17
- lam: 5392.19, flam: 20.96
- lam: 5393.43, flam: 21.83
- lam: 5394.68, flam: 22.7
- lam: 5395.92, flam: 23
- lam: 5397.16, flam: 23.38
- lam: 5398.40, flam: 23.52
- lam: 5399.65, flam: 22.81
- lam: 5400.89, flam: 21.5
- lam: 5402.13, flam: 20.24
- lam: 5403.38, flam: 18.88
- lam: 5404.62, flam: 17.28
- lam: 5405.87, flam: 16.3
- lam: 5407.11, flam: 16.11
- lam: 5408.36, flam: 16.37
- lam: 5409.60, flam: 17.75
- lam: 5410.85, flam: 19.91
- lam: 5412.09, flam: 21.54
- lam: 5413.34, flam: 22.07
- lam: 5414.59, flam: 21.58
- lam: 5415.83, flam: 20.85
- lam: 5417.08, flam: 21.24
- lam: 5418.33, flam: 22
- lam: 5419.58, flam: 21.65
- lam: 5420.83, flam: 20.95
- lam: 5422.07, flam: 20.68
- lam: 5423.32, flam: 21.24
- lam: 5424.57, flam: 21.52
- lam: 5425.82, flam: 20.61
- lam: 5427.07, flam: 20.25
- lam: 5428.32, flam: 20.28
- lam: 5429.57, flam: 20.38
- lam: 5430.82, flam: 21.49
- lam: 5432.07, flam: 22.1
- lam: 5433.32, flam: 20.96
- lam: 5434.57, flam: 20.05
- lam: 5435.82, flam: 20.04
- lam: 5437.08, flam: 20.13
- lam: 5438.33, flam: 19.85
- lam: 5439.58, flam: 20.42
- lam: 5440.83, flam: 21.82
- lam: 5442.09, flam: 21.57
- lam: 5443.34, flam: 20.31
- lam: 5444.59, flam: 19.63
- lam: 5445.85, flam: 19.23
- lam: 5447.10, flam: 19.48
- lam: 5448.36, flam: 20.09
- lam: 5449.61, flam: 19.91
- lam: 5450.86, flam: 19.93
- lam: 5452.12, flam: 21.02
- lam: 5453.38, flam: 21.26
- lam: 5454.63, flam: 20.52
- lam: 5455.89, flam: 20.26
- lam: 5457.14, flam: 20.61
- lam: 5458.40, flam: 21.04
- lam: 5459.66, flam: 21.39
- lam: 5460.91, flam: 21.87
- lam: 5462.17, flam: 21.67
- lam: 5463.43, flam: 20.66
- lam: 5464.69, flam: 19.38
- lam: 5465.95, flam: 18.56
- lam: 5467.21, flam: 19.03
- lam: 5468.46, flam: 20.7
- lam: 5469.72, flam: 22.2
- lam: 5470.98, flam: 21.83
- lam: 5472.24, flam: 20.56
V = 1.9 angstroms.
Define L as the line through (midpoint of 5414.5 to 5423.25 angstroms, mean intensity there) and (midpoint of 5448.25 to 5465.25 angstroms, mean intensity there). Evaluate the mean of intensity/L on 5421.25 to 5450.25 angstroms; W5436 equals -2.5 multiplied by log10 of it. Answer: 0.03 mag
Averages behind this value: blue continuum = 21.3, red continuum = 20.7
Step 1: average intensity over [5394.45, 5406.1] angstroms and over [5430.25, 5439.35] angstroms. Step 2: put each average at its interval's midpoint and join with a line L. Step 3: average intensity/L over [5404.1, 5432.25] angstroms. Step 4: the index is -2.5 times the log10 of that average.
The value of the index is 0.04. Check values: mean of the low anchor 21.1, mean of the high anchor 20.6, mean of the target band 20.2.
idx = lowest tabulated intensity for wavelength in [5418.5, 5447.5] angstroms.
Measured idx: 19.23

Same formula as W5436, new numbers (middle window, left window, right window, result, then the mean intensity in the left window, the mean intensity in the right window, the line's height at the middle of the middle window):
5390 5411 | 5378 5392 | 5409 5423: 0.04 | 21.4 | 20.9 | 21.2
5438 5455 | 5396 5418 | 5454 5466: 0.01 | 20.2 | 20.7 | 20.6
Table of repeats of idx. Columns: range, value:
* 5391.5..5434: 16.11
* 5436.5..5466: 18.56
